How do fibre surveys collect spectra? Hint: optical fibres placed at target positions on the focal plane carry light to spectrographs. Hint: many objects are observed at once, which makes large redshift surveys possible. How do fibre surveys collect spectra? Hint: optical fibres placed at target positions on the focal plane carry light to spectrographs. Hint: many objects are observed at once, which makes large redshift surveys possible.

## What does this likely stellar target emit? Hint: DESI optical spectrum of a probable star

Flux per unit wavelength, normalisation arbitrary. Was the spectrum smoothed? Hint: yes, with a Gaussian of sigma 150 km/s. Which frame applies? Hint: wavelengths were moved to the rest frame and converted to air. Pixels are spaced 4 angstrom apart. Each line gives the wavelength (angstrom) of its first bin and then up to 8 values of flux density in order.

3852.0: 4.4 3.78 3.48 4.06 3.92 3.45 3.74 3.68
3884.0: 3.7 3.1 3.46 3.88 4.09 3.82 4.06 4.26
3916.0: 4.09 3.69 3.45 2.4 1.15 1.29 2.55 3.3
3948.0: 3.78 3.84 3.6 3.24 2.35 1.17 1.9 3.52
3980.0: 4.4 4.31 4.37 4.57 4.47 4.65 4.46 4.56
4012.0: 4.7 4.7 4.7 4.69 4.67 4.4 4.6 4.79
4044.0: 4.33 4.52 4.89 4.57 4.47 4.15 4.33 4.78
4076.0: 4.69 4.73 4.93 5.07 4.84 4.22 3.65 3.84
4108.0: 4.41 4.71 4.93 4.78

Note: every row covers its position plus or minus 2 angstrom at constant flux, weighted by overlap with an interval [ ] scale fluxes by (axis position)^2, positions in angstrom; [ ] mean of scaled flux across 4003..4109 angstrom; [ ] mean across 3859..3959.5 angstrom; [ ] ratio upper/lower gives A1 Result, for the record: 1.43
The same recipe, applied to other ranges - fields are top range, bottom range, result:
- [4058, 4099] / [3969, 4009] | 1.19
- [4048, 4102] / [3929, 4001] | 1.49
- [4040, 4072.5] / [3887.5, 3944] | 1.50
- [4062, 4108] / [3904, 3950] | 1.55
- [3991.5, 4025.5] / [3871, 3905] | 1.34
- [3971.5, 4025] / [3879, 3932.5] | 1.28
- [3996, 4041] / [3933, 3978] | 1.74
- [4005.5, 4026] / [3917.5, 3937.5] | 1.98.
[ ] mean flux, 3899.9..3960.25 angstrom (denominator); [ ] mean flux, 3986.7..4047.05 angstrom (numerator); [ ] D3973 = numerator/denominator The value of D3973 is 1.4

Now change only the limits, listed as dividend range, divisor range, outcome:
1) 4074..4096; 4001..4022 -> 1.04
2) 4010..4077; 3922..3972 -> 1.73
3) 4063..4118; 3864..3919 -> 1.19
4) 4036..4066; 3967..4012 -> 1.15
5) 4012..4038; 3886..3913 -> 1.22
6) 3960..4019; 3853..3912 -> 1.03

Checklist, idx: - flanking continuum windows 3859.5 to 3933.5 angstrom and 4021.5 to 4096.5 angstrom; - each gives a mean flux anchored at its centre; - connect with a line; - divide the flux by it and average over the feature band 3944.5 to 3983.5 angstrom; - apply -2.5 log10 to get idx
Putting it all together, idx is 0.262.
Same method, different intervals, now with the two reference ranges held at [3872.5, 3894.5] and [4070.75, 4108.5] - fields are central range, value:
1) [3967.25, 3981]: 0.39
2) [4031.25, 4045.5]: -0.07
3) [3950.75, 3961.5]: 0.10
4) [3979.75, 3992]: -0.09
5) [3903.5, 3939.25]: 0.20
